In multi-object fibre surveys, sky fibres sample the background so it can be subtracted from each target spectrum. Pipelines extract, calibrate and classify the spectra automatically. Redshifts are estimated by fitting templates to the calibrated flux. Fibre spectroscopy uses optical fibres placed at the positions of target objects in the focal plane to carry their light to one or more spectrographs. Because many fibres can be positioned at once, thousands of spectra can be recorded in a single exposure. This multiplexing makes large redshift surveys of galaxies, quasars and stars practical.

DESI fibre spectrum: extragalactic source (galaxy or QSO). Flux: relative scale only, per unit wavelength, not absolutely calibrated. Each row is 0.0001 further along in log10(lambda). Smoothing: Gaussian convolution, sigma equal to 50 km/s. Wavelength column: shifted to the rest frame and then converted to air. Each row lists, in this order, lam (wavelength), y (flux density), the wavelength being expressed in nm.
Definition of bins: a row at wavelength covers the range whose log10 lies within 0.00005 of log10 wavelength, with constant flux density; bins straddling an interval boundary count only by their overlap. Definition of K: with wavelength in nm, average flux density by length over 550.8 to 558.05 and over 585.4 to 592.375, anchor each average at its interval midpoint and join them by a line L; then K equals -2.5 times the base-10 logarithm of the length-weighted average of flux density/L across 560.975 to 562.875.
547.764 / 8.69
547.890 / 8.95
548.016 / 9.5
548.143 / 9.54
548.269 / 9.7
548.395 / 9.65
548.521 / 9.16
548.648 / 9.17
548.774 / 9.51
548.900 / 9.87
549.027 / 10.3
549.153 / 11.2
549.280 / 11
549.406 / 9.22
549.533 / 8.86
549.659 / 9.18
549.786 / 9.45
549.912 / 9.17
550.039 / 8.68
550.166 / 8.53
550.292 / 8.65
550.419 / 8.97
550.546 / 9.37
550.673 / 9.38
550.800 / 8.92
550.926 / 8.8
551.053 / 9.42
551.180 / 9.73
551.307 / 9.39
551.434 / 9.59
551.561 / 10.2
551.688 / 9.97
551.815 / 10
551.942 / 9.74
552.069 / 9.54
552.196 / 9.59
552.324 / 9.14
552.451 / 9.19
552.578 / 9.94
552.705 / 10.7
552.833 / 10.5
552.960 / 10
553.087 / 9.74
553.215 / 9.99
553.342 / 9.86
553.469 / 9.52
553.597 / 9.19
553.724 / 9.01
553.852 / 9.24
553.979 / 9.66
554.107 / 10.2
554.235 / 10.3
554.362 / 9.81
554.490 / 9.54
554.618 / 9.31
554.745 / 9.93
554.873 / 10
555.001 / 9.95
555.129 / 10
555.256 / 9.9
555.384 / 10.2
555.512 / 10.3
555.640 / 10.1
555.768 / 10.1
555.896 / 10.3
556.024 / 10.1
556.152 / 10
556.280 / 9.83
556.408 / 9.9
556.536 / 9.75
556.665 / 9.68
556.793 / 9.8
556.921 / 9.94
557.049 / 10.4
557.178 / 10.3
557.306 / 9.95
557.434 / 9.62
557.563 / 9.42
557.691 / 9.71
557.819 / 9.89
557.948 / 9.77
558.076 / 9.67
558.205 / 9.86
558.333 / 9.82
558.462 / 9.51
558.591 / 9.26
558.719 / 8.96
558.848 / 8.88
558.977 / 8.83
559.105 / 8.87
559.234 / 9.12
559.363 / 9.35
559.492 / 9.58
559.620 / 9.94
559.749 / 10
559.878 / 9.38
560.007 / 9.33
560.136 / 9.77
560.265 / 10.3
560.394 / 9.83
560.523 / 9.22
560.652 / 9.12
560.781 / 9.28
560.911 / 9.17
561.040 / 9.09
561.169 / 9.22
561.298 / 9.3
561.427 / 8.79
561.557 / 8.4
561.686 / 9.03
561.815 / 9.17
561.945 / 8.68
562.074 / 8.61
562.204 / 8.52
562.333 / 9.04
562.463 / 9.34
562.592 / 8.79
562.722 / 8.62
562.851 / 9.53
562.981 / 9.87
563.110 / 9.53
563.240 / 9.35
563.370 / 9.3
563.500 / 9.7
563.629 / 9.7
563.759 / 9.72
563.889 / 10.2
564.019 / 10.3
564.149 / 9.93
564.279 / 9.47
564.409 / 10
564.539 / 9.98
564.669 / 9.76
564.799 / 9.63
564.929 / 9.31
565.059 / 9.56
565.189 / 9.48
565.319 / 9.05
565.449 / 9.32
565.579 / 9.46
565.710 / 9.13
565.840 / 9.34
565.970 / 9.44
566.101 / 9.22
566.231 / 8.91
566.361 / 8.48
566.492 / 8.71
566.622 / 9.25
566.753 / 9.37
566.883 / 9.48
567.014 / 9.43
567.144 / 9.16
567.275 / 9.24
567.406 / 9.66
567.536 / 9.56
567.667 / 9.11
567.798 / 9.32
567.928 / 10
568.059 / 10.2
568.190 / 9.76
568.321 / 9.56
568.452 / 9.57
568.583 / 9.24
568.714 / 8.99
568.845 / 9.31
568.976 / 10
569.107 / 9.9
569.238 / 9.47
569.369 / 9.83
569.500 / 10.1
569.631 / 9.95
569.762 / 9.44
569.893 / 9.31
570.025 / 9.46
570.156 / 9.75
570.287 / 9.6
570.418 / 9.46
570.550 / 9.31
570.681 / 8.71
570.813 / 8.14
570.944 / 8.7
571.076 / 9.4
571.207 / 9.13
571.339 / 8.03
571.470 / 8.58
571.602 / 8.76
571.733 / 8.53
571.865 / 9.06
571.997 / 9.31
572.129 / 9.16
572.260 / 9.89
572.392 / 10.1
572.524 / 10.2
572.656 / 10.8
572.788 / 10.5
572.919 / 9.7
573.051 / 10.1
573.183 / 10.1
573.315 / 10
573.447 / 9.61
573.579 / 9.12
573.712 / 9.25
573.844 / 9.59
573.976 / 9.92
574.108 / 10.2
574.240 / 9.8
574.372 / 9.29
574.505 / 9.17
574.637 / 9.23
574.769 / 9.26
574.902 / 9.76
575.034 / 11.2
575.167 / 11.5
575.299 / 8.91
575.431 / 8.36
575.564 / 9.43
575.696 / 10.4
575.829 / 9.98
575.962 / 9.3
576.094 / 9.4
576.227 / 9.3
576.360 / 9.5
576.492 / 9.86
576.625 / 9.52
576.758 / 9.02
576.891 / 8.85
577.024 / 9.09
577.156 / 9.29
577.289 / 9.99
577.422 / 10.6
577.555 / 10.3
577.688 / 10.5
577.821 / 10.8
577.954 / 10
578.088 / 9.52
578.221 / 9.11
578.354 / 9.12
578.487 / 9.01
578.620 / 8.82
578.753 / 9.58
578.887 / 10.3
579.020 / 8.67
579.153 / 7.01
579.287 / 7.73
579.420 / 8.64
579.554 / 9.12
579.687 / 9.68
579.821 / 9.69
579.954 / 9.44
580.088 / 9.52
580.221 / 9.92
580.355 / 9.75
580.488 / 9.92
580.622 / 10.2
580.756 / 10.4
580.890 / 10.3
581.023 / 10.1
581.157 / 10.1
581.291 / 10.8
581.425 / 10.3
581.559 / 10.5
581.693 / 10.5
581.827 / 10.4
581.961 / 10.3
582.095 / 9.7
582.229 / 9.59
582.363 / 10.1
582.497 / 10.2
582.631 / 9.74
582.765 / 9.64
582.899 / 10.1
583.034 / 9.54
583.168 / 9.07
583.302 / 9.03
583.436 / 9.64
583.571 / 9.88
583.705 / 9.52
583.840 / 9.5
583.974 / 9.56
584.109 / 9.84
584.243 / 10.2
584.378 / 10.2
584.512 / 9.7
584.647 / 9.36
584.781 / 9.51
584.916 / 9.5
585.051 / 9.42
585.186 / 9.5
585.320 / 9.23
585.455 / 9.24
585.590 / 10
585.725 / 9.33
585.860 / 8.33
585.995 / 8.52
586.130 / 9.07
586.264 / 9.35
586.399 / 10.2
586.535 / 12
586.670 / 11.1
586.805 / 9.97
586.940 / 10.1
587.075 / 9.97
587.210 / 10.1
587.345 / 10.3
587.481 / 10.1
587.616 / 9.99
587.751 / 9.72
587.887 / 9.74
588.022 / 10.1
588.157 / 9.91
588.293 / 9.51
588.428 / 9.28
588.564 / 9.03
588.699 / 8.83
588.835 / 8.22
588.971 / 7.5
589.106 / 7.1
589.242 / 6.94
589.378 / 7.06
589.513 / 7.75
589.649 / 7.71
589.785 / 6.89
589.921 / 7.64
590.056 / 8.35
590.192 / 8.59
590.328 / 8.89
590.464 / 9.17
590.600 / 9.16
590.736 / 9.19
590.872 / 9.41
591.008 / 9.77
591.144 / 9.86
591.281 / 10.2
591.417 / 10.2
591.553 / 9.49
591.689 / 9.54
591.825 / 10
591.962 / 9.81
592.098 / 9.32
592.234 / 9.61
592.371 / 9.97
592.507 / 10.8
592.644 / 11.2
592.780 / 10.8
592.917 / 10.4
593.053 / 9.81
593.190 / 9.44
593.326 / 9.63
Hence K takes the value 0.088 mag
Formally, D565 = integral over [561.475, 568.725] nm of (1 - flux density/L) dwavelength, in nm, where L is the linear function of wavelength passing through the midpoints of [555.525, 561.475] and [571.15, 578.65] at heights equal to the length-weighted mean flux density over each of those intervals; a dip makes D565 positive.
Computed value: 0.18 nm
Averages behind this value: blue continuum 9.62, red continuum 9.6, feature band 9.37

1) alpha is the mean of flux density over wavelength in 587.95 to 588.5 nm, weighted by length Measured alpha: 9.7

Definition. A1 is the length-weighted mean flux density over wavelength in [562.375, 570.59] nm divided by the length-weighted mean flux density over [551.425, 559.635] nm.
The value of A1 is 1.0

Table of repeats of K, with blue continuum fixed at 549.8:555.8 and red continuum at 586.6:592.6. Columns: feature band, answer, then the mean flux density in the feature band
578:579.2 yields 0.034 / 9.06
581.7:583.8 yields -0.054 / 9.78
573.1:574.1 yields -0.032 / 9.69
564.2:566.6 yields 0.017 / 9.35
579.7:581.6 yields -0.080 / 10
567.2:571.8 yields 0.013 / 9.34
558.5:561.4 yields 0.024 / 9.35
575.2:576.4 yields -0.008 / 9.46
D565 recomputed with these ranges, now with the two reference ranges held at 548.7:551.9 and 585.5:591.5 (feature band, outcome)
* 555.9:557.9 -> -0.10 nm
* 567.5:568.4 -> -0.03 nm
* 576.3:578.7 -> -0.09 nm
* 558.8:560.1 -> 0.01 nm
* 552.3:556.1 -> -0.16 nm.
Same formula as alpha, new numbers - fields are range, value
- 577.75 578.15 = 10.1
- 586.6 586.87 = 10.6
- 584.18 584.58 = 10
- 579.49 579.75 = 9.42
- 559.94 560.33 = 9.8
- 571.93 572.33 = 9.46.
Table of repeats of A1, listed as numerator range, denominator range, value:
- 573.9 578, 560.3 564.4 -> 1.05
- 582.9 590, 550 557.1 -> 0.96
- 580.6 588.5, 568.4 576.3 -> 1.03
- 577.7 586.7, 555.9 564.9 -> 1.02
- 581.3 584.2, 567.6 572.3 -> 1.06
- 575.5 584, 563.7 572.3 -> 1.03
